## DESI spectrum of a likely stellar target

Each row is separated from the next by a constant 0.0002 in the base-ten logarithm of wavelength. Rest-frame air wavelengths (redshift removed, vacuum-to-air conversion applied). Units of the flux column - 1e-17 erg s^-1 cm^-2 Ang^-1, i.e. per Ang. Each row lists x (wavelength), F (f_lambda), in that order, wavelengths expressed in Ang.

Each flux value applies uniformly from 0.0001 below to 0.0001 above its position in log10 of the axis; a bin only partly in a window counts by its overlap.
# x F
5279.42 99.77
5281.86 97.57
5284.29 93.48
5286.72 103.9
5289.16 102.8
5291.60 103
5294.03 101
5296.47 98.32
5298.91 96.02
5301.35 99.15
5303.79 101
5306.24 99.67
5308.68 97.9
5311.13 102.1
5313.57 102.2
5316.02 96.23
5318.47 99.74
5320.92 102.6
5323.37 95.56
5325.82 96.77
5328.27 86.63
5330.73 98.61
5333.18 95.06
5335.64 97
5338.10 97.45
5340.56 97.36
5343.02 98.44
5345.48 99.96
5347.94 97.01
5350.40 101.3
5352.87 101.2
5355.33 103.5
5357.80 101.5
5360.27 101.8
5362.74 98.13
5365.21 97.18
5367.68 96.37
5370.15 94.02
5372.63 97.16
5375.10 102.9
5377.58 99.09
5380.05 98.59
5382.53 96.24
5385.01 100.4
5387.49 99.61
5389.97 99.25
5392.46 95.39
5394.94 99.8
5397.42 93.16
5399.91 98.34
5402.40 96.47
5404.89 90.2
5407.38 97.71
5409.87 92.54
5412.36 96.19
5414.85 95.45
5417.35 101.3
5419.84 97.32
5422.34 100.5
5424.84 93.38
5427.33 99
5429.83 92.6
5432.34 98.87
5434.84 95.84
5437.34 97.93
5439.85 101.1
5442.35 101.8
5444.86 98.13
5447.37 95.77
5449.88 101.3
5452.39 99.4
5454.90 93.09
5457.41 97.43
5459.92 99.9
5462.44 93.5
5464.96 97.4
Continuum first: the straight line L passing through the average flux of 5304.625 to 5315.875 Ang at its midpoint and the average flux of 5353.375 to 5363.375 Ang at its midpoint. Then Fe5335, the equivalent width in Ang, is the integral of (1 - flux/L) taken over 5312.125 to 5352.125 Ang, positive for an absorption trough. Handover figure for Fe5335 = 1.18 Ang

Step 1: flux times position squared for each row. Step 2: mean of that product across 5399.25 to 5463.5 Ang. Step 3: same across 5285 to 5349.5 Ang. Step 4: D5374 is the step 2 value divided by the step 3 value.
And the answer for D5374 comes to 1.0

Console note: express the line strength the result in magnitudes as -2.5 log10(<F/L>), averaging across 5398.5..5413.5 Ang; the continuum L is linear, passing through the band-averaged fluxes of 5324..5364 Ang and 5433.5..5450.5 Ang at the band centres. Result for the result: 0.04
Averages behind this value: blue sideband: 98.2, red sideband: 98.7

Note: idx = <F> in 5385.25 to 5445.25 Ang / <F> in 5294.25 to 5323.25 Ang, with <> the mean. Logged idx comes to 0.98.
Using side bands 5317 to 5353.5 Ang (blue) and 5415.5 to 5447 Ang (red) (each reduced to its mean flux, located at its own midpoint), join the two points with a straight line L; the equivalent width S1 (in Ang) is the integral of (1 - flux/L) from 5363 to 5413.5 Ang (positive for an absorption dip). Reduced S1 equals 0.4 Ang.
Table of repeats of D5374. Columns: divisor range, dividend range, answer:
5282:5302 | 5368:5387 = 1.02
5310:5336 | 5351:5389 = 1.04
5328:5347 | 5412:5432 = 1.03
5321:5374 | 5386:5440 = 1.01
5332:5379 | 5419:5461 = 1.02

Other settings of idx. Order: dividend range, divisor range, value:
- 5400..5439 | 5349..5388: 0.97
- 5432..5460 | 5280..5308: 0.99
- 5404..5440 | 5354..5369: 0.97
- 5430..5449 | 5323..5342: 1.03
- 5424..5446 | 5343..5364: 0.97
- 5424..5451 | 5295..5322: 0.98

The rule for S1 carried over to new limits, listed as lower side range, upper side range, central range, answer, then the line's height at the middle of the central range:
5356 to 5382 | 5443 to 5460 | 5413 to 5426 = 0.1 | 98.2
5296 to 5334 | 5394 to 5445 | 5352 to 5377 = -0.5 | 97.5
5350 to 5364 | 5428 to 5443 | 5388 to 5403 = 0.4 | 99.6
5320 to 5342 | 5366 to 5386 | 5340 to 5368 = -0.7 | 97.2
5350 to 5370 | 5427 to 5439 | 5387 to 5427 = 0.5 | 97.8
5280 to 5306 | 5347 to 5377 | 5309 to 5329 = 0.3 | 99.5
